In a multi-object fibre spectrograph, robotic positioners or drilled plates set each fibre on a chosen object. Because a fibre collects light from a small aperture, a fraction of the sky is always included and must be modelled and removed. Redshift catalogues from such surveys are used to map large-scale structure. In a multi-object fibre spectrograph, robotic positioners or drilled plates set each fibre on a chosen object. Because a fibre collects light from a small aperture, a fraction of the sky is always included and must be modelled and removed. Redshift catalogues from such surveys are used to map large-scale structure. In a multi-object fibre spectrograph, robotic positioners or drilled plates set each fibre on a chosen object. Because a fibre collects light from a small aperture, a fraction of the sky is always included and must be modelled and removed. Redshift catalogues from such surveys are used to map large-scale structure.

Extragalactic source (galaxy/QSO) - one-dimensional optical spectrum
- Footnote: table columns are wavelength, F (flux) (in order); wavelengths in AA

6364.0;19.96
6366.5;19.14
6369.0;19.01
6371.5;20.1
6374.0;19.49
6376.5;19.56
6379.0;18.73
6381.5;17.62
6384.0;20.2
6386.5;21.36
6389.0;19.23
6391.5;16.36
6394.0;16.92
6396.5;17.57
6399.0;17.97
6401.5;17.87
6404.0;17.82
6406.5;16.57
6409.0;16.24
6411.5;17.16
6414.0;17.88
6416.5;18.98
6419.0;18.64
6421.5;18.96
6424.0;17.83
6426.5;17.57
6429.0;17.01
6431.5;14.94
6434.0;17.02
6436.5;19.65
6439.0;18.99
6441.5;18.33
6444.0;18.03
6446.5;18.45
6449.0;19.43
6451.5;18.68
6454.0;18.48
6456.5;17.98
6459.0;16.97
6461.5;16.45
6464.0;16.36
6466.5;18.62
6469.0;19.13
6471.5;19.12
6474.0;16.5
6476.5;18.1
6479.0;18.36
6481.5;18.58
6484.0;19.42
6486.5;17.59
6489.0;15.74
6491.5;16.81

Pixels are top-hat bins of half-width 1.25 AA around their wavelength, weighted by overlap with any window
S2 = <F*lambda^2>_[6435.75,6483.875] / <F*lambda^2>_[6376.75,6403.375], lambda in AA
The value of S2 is 1.0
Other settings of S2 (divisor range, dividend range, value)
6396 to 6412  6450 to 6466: 1.03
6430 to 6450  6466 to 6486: 1.03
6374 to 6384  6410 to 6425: 0.97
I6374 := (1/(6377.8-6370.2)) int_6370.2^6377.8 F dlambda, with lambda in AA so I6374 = 19.7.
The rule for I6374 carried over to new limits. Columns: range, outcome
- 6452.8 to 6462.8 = 17.5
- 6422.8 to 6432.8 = 16.8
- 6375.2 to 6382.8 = 18.7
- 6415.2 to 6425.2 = 18.6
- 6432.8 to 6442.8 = 18.5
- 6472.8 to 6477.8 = 17.3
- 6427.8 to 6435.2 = 16.3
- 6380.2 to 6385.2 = 18.9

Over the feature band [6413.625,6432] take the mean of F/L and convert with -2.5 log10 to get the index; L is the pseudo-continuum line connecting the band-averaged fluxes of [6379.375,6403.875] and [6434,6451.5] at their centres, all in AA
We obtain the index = 0.04 mag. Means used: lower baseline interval 18.3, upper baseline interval 18.7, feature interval 17.8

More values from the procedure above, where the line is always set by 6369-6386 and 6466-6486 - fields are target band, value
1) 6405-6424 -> 0.07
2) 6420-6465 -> 0.05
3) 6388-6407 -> 0.10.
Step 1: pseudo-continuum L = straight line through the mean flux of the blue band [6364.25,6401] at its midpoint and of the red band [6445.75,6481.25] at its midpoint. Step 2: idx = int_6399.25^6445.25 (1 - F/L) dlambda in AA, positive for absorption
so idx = 1.7 AA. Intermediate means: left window 18.8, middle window 17.8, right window 18.1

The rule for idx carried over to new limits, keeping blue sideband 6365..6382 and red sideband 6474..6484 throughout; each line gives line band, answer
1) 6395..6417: 1.6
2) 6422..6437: 1.1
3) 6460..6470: 0.4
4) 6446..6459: 0.0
